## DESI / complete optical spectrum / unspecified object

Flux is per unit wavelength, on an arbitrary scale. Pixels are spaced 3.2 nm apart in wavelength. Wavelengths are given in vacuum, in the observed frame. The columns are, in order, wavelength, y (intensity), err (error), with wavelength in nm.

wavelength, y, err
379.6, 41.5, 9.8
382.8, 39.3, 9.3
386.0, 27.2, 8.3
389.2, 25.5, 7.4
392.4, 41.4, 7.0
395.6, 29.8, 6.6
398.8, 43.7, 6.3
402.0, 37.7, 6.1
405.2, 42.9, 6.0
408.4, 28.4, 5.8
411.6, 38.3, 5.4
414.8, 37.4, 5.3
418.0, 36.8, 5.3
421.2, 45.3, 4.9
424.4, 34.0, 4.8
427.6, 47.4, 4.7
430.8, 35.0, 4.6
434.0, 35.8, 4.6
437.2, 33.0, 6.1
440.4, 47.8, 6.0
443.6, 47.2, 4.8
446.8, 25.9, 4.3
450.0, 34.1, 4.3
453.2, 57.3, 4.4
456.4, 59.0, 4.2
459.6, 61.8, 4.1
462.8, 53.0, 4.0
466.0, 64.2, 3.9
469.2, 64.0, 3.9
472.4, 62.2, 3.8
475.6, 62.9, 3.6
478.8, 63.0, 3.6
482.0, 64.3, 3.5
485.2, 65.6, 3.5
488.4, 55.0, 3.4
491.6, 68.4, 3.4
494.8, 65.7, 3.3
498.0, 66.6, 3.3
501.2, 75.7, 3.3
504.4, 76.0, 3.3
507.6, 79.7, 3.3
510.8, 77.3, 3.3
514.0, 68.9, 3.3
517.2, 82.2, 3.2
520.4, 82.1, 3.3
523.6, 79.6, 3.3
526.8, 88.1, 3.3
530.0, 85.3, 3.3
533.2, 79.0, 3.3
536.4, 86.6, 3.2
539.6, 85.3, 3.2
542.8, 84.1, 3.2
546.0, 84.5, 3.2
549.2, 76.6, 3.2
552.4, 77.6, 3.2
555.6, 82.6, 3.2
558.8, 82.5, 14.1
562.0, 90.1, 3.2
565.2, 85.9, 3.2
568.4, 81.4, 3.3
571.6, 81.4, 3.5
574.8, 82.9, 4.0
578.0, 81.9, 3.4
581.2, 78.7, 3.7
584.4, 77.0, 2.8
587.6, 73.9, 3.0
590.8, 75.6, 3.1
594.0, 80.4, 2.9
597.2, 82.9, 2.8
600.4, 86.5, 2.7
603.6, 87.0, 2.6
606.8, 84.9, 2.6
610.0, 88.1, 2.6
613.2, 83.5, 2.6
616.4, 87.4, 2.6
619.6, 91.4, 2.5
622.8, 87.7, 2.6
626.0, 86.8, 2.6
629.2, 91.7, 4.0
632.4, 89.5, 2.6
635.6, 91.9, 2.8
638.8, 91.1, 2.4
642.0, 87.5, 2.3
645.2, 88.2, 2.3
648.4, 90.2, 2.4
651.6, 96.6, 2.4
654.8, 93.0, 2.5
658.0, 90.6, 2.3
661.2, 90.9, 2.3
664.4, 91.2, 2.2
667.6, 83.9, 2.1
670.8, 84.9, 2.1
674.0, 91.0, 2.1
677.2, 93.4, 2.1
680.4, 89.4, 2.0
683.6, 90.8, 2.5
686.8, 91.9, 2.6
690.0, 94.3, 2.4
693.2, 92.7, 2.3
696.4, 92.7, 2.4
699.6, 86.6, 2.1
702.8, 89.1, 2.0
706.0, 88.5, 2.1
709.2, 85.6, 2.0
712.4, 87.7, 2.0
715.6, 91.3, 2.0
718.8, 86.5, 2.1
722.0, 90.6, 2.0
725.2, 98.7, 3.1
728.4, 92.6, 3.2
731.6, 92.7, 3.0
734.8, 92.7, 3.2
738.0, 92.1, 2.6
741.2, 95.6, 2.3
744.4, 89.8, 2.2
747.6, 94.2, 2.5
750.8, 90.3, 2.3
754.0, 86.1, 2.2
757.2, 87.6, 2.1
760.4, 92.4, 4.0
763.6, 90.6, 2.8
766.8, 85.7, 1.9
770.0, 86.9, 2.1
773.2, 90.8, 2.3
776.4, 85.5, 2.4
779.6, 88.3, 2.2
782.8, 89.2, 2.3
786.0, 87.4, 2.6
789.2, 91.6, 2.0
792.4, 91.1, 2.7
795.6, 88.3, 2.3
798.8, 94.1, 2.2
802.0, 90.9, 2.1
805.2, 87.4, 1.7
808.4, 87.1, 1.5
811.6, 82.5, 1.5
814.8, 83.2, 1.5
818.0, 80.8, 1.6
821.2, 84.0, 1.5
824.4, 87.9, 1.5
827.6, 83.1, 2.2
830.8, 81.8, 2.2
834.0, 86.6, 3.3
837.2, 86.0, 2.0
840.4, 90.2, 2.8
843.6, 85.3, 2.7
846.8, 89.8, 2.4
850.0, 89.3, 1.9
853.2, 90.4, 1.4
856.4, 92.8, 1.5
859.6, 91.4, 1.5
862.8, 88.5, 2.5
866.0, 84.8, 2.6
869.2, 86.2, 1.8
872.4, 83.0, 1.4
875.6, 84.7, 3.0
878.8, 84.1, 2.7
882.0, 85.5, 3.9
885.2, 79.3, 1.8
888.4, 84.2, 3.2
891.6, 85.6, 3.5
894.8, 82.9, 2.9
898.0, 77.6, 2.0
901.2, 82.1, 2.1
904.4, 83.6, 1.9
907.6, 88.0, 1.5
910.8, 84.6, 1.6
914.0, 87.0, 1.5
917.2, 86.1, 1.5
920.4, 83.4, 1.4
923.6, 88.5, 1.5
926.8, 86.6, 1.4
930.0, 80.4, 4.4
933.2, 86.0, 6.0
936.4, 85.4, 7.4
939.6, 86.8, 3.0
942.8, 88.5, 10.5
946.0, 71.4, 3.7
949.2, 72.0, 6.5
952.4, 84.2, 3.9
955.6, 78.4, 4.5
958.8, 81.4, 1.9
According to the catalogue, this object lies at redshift 0.14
